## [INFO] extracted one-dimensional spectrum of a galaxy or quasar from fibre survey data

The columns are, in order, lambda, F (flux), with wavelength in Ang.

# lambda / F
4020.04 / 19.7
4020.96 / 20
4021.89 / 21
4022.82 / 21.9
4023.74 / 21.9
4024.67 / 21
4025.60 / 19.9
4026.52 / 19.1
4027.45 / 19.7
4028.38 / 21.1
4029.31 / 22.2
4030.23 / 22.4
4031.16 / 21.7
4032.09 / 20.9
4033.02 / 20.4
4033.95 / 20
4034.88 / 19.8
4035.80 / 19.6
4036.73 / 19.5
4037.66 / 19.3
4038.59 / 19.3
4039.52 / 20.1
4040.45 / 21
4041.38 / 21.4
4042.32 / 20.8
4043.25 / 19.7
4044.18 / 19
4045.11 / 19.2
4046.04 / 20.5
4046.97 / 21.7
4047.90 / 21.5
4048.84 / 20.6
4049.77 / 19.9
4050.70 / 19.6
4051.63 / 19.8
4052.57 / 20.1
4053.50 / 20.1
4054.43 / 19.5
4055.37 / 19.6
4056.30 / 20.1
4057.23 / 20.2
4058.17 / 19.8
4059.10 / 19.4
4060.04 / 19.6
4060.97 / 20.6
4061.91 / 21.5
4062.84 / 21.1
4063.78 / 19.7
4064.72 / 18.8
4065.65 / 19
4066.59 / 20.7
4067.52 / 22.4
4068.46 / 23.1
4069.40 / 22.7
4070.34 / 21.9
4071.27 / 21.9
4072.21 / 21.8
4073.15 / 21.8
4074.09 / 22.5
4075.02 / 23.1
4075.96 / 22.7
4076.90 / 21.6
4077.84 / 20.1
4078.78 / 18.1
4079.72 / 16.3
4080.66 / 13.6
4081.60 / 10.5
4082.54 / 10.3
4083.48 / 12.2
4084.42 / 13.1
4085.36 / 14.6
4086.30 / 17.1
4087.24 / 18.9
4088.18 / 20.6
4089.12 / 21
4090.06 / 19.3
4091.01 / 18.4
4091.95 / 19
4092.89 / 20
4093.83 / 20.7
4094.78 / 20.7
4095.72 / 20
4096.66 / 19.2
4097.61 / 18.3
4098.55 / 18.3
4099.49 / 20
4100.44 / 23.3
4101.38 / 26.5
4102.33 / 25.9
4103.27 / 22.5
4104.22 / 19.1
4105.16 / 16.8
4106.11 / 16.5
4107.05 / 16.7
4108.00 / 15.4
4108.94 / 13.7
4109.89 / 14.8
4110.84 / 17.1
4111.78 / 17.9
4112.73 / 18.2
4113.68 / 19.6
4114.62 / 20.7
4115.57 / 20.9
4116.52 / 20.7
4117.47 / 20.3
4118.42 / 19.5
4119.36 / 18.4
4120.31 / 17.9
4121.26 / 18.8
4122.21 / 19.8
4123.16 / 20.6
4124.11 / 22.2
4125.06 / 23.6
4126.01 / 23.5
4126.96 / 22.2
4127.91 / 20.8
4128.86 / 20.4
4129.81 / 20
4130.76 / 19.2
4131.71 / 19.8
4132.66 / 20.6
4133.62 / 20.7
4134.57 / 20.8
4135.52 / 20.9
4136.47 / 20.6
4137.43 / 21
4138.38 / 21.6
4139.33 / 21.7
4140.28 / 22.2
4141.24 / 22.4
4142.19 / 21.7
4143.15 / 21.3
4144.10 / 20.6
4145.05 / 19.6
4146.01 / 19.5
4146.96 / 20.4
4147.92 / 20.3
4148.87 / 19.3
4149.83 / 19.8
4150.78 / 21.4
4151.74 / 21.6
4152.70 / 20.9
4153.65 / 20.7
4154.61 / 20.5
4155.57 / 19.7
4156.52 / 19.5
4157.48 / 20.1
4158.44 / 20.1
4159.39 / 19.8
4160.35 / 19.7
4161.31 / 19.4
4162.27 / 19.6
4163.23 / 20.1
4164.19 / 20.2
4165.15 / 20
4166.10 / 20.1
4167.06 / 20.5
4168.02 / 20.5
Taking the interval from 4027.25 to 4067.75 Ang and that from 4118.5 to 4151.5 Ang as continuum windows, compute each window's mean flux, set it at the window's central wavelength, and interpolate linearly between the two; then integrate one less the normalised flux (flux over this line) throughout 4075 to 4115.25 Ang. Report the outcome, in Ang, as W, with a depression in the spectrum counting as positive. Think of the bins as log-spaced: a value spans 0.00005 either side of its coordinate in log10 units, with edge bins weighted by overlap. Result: 4.2 Ang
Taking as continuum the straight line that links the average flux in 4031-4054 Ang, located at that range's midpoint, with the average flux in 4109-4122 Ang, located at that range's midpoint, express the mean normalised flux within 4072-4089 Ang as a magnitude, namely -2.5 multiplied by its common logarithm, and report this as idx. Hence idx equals 0.10 mag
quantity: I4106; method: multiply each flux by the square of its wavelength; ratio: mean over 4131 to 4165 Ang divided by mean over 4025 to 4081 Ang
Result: 1.05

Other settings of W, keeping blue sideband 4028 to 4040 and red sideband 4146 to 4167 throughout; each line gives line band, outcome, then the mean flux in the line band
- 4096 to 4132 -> 0.98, 19.7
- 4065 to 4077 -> -0.89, 21.9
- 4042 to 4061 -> 0.37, 20.1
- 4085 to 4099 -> 0.84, 19.1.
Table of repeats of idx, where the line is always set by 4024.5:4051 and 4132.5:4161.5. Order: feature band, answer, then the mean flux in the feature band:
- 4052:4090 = 0.06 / 19.3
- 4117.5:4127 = 0.00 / 20.6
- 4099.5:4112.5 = 0.09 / 19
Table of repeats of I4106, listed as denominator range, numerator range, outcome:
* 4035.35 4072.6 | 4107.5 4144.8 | 1.02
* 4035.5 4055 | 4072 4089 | 0.90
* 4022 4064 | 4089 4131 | 1.00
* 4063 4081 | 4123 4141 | 1.06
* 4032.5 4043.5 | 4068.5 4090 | 0.94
